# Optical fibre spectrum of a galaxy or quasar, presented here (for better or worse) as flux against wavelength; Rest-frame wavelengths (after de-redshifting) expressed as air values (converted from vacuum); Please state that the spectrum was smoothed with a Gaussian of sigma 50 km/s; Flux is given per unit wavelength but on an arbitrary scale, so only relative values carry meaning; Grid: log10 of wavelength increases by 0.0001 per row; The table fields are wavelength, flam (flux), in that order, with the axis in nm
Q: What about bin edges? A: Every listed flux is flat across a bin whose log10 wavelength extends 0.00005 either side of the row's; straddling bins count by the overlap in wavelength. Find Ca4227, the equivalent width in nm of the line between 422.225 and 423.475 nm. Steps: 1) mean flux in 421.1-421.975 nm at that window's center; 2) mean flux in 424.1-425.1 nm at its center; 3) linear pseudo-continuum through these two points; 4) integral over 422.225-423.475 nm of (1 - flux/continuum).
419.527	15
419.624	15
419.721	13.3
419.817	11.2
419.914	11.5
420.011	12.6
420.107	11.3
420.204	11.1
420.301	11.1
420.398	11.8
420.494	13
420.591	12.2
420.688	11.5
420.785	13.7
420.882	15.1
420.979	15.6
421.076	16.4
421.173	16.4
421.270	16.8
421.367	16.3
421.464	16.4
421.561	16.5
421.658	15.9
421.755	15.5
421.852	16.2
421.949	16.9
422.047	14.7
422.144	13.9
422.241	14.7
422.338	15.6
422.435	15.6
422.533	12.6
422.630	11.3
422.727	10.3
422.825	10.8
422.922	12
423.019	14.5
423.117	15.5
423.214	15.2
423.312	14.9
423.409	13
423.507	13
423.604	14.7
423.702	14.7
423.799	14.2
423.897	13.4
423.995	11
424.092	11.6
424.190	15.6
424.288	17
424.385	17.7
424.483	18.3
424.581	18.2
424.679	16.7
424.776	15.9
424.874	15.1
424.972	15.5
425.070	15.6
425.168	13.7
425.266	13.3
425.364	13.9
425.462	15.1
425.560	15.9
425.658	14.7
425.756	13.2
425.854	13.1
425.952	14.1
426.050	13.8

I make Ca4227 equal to 0.22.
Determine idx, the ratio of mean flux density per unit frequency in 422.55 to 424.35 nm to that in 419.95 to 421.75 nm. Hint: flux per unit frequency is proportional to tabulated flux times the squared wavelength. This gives 0.97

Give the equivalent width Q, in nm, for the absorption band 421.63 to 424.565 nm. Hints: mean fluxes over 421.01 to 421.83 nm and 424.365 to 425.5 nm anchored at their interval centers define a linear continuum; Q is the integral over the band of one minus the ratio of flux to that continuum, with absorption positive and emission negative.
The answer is 0.30 nm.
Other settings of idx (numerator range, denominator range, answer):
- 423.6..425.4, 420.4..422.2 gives 1.01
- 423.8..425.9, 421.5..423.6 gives 1.06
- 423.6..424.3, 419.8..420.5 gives 1.21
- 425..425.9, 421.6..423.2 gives 1.02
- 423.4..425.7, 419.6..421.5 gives 1.12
